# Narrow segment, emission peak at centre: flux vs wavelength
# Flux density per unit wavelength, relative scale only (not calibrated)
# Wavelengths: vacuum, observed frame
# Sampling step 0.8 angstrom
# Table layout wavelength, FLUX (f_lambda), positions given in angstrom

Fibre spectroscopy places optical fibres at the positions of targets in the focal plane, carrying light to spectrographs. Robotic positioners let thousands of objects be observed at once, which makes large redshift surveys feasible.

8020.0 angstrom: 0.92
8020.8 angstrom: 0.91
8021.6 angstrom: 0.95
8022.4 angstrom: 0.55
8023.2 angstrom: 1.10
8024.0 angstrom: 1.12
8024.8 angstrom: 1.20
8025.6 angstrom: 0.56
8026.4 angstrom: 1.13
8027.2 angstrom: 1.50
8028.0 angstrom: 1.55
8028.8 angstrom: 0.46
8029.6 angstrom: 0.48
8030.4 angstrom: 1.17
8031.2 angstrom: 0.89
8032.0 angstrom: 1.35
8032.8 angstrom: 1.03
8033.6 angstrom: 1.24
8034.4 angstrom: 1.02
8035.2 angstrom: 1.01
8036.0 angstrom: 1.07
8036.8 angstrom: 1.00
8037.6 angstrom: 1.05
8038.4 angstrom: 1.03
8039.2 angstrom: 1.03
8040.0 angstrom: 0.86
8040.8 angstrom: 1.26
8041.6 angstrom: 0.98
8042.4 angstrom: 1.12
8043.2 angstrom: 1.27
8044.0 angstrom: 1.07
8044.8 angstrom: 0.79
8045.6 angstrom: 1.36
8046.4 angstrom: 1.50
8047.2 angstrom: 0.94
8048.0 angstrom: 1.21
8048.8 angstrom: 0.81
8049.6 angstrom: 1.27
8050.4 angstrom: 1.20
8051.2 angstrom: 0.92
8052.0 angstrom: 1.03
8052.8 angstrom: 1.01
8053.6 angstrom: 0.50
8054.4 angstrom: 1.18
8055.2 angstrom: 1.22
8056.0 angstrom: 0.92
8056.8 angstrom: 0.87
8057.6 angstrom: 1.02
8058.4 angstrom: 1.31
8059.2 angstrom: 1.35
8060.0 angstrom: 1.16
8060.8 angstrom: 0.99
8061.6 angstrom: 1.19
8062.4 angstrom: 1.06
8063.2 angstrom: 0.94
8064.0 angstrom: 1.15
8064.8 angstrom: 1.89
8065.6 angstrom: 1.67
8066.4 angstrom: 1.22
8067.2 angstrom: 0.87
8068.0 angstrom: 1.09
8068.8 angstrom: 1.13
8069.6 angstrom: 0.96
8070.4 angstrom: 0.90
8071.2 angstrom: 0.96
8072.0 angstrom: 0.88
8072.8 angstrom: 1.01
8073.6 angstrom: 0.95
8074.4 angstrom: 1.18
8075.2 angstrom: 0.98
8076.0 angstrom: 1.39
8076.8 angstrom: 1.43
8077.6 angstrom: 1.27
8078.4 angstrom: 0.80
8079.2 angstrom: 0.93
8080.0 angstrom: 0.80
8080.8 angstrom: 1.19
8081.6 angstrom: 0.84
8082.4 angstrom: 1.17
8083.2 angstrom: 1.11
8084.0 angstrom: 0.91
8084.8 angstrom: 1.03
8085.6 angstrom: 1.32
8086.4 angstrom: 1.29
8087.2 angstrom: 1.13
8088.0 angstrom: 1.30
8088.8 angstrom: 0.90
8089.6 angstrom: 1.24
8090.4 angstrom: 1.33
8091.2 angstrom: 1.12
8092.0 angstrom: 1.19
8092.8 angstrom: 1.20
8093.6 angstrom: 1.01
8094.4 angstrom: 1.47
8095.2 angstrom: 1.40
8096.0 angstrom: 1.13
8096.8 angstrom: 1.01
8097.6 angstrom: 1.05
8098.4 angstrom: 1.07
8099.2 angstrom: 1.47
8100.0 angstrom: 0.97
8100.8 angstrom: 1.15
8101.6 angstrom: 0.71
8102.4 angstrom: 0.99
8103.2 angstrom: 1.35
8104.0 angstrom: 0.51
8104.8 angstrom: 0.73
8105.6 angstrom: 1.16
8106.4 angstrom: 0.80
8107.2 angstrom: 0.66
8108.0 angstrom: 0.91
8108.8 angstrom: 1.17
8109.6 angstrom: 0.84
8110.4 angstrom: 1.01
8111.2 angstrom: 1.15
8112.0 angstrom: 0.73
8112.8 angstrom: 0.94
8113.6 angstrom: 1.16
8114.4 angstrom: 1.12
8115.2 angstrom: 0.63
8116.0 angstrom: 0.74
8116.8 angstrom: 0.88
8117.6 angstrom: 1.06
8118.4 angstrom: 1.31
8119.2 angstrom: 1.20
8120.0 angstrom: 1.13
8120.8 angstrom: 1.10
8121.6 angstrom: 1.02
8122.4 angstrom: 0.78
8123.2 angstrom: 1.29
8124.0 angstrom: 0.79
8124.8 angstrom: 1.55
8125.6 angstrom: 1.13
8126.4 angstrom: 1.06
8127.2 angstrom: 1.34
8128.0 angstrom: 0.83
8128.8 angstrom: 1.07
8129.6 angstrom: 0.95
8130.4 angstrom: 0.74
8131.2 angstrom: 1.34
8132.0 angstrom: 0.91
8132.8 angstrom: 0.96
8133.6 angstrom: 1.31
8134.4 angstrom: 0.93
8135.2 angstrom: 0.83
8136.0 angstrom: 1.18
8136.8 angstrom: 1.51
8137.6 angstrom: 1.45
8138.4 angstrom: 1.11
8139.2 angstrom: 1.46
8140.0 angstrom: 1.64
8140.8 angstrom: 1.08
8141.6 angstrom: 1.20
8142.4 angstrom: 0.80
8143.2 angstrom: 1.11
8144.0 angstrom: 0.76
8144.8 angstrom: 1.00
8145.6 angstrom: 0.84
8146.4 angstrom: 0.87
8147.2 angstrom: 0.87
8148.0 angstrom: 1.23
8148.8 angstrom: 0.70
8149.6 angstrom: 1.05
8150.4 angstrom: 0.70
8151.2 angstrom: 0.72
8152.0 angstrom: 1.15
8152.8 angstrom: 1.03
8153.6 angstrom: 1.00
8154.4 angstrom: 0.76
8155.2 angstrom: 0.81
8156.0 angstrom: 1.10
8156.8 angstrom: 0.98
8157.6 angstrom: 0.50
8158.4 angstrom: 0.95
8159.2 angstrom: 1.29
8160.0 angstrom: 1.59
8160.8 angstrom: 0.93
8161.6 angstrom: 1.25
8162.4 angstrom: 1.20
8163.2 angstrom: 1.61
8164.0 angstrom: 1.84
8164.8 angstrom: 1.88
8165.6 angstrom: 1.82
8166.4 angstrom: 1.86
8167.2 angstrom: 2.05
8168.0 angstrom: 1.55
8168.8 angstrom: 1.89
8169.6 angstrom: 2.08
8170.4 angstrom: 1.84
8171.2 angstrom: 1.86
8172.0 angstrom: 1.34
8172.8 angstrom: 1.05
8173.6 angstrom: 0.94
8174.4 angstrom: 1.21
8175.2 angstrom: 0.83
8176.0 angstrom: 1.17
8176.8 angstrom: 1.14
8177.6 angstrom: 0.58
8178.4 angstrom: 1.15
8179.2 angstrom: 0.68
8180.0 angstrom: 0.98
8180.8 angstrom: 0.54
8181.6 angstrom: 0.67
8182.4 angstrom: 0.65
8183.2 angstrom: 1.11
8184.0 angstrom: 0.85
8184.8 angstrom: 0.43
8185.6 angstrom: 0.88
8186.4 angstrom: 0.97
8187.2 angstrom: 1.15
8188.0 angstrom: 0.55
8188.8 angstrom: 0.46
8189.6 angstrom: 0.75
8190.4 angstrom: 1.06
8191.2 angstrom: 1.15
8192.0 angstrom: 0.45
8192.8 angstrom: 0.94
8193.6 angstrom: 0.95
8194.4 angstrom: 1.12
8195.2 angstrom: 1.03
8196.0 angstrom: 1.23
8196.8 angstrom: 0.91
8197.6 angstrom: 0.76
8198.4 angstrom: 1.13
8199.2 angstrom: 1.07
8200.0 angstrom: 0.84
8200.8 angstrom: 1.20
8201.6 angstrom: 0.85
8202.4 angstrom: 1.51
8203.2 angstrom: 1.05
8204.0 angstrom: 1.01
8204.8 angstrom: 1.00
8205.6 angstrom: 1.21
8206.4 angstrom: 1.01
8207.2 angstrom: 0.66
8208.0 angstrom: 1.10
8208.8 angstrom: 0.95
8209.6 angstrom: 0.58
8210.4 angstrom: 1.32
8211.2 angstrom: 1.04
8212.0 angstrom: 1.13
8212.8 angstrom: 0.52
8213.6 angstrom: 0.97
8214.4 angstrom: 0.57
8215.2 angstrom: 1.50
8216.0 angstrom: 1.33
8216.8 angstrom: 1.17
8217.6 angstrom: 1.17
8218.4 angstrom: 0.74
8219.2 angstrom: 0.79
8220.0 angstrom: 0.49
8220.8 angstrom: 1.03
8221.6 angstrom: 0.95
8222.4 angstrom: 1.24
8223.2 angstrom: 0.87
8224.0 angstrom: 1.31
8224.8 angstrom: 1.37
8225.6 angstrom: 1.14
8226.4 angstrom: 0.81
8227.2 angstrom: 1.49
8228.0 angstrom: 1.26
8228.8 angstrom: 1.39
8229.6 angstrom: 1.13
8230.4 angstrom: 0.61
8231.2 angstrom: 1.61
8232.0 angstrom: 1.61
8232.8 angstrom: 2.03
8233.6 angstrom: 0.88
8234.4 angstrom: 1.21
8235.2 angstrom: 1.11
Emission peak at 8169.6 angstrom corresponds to H-beta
